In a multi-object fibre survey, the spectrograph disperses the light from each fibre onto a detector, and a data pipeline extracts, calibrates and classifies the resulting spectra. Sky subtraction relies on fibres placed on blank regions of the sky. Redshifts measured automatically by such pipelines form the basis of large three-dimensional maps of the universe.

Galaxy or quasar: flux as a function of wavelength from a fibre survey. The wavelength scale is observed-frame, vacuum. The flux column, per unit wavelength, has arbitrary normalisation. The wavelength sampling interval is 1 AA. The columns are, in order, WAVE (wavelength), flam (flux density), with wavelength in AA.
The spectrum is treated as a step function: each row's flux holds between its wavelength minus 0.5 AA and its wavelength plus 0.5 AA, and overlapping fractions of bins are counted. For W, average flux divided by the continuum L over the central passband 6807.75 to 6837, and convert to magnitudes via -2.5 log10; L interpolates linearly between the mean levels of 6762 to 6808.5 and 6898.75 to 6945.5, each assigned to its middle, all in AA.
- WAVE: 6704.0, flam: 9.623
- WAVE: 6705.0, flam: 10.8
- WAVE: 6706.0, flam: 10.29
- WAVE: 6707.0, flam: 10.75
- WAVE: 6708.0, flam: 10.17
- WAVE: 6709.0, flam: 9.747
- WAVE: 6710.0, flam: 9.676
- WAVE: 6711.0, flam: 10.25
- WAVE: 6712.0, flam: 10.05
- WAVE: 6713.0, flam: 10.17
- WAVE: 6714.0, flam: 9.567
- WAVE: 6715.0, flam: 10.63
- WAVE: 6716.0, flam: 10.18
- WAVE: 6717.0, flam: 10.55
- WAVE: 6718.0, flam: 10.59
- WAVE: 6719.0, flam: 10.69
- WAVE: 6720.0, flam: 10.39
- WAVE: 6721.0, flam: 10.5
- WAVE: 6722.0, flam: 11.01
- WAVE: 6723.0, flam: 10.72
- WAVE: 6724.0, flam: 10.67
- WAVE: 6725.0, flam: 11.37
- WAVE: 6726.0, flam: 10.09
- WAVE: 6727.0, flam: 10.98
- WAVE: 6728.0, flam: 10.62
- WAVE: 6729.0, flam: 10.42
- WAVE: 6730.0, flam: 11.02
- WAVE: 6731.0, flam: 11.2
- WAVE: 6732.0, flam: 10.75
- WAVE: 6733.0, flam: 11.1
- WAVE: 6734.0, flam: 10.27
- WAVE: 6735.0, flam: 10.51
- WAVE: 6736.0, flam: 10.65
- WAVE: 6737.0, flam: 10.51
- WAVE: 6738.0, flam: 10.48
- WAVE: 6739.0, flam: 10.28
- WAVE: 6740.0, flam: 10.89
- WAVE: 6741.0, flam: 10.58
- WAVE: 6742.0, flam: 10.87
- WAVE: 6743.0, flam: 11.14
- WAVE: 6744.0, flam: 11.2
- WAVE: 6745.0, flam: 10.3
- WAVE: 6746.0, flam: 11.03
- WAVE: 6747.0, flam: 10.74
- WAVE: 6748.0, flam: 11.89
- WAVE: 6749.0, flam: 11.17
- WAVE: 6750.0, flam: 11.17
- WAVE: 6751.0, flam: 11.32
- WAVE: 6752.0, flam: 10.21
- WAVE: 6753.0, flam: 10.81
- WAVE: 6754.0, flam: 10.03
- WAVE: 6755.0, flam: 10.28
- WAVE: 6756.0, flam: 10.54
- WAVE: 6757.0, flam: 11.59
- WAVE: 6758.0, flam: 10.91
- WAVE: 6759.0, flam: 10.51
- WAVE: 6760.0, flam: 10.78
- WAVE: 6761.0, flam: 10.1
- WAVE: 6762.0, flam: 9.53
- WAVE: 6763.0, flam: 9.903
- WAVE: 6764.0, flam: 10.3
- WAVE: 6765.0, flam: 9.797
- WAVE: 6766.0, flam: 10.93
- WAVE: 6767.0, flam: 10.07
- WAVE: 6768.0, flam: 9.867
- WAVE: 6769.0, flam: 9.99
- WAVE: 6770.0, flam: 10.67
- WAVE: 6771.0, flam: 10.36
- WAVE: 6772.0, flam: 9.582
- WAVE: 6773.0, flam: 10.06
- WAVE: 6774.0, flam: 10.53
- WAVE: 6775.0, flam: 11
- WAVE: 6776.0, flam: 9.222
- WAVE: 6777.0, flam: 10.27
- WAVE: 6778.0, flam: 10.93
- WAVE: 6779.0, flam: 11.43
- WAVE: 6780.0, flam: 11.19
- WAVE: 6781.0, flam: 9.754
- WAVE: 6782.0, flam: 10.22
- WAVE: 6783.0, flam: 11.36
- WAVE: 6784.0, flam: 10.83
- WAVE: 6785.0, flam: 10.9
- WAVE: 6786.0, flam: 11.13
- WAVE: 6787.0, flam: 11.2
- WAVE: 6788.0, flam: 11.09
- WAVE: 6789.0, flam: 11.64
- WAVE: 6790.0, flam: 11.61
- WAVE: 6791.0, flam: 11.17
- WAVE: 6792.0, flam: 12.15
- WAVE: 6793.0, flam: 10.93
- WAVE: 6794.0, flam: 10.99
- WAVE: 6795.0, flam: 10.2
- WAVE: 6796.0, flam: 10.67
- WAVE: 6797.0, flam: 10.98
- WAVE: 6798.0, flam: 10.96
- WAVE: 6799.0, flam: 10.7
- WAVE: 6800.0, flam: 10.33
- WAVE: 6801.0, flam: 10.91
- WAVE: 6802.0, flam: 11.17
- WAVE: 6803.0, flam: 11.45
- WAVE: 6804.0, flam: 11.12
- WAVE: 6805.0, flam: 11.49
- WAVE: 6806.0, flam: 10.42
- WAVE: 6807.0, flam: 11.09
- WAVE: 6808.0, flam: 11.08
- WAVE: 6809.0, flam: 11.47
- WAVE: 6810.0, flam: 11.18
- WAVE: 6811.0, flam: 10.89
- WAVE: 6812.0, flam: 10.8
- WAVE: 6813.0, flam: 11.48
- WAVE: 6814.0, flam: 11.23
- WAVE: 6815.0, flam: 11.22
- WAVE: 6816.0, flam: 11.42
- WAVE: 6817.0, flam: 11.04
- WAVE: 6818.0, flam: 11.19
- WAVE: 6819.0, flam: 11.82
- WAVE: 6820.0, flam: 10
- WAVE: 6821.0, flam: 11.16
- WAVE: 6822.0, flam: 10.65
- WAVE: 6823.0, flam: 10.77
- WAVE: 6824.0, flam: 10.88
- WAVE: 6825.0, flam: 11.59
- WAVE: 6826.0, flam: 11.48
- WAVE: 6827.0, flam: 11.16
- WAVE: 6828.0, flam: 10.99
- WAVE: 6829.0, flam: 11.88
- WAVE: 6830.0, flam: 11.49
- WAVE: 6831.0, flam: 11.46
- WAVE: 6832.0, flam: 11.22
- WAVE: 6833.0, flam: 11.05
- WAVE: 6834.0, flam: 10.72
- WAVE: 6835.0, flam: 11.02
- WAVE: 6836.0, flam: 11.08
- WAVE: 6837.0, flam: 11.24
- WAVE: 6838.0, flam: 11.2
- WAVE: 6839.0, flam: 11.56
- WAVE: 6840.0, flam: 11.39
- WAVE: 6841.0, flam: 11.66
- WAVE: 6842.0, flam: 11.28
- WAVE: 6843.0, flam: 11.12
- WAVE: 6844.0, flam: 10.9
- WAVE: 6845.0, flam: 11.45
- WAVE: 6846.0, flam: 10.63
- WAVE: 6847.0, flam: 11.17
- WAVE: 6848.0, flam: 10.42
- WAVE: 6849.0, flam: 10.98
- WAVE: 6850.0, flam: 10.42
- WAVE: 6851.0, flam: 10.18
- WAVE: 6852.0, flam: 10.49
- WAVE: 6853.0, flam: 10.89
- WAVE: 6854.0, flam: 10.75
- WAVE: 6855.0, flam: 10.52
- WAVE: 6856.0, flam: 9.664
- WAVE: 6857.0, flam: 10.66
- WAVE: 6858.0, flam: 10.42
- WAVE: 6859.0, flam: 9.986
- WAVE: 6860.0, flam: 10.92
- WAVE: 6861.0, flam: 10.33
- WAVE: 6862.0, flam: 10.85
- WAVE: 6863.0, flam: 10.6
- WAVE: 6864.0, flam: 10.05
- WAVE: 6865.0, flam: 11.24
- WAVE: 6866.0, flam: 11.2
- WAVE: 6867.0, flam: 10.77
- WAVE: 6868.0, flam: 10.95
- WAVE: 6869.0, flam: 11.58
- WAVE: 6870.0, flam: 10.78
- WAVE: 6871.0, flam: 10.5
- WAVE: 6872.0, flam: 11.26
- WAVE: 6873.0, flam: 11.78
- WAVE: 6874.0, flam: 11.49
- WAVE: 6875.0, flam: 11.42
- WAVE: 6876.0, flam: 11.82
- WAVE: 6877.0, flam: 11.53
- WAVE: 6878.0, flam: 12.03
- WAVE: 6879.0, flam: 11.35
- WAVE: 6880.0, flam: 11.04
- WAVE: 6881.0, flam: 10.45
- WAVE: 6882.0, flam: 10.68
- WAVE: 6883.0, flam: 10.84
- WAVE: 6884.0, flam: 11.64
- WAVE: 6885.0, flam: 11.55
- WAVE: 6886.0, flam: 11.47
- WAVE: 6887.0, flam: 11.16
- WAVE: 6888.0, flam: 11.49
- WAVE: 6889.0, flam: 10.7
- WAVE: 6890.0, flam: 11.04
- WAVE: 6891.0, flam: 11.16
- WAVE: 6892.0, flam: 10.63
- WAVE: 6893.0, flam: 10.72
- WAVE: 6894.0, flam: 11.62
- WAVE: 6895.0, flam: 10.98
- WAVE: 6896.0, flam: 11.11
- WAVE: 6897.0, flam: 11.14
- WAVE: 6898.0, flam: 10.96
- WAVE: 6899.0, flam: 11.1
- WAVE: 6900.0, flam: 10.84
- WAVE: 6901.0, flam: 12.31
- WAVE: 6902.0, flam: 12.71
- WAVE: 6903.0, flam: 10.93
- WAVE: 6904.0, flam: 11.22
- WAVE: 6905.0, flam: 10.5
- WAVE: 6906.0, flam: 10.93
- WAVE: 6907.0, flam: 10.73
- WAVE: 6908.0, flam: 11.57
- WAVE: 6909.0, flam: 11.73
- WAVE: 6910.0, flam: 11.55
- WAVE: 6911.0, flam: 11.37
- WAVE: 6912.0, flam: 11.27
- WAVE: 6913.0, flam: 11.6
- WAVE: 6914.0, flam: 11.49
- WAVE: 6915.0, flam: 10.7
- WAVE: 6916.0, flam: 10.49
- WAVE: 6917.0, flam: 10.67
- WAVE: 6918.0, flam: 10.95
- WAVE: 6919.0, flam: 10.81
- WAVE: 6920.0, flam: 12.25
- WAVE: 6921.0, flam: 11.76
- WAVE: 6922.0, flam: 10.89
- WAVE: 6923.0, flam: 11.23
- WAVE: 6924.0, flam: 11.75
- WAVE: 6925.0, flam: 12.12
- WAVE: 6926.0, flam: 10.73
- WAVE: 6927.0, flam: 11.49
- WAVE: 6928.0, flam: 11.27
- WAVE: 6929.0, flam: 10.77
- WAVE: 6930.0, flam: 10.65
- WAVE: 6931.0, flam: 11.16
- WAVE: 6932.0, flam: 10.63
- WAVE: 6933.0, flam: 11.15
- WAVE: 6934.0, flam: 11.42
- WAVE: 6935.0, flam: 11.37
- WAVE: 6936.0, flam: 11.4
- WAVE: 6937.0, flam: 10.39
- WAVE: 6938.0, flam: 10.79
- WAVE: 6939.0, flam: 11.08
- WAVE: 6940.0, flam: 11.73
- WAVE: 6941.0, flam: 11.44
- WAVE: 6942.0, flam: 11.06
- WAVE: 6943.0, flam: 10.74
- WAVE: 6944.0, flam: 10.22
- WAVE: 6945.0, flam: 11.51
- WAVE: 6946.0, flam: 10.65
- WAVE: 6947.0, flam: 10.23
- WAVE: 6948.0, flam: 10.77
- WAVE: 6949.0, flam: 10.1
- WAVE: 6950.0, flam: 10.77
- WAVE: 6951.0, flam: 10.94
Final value -0.03 mag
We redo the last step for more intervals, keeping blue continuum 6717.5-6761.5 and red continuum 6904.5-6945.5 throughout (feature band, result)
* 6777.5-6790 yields -0.015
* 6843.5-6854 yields 0.023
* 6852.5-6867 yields 0.043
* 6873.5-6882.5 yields -0.025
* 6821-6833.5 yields -0.027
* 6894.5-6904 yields -0.023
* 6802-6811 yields -0.025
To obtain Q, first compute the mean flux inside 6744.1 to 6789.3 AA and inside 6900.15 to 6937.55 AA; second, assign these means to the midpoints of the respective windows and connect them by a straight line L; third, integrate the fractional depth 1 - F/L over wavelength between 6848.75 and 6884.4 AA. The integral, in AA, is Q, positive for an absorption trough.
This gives 0.4 AA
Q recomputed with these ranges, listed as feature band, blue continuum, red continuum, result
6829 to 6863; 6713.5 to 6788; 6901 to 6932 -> 0.3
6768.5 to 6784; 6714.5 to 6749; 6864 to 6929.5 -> 0.6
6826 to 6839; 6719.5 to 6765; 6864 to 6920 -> -0.3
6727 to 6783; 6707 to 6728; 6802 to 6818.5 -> 0.7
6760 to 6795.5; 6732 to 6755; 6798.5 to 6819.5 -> 1.1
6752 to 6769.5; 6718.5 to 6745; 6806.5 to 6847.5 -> 0.8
